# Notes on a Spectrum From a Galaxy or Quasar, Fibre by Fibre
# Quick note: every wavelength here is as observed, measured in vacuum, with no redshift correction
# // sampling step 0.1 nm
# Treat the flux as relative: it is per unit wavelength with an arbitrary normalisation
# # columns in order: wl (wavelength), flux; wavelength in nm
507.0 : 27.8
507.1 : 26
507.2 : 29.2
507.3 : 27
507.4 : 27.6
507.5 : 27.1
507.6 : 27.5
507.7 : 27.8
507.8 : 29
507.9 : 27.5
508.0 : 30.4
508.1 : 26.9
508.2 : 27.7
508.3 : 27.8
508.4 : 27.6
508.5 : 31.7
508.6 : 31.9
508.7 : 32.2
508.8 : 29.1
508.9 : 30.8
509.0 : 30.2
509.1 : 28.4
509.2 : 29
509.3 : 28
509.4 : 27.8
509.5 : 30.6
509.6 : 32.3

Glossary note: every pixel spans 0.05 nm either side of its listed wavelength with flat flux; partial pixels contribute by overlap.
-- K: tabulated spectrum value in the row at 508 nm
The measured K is 30.4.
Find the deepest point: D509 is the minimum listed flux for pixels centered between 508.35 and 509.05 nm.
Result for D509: 27.6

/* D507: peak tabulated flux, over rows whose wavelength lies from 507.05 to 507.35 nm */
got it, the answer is 29.2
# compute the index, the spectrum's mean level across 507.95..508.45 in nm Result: 28.1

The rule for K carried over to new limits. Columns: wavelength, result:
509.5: 30.6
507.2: 29.2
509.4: 27.8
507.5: 27.1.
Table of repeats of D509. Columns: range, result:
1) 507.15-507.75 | 27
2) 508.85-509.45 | 27.8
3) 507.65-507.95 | 27.5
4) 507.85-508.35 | 26.9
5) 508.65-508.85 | 29.1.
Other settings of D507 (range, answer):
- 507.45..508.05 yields 30.4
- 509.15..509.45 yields 29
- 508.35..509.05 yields 32.2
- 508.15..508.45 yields 27.8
